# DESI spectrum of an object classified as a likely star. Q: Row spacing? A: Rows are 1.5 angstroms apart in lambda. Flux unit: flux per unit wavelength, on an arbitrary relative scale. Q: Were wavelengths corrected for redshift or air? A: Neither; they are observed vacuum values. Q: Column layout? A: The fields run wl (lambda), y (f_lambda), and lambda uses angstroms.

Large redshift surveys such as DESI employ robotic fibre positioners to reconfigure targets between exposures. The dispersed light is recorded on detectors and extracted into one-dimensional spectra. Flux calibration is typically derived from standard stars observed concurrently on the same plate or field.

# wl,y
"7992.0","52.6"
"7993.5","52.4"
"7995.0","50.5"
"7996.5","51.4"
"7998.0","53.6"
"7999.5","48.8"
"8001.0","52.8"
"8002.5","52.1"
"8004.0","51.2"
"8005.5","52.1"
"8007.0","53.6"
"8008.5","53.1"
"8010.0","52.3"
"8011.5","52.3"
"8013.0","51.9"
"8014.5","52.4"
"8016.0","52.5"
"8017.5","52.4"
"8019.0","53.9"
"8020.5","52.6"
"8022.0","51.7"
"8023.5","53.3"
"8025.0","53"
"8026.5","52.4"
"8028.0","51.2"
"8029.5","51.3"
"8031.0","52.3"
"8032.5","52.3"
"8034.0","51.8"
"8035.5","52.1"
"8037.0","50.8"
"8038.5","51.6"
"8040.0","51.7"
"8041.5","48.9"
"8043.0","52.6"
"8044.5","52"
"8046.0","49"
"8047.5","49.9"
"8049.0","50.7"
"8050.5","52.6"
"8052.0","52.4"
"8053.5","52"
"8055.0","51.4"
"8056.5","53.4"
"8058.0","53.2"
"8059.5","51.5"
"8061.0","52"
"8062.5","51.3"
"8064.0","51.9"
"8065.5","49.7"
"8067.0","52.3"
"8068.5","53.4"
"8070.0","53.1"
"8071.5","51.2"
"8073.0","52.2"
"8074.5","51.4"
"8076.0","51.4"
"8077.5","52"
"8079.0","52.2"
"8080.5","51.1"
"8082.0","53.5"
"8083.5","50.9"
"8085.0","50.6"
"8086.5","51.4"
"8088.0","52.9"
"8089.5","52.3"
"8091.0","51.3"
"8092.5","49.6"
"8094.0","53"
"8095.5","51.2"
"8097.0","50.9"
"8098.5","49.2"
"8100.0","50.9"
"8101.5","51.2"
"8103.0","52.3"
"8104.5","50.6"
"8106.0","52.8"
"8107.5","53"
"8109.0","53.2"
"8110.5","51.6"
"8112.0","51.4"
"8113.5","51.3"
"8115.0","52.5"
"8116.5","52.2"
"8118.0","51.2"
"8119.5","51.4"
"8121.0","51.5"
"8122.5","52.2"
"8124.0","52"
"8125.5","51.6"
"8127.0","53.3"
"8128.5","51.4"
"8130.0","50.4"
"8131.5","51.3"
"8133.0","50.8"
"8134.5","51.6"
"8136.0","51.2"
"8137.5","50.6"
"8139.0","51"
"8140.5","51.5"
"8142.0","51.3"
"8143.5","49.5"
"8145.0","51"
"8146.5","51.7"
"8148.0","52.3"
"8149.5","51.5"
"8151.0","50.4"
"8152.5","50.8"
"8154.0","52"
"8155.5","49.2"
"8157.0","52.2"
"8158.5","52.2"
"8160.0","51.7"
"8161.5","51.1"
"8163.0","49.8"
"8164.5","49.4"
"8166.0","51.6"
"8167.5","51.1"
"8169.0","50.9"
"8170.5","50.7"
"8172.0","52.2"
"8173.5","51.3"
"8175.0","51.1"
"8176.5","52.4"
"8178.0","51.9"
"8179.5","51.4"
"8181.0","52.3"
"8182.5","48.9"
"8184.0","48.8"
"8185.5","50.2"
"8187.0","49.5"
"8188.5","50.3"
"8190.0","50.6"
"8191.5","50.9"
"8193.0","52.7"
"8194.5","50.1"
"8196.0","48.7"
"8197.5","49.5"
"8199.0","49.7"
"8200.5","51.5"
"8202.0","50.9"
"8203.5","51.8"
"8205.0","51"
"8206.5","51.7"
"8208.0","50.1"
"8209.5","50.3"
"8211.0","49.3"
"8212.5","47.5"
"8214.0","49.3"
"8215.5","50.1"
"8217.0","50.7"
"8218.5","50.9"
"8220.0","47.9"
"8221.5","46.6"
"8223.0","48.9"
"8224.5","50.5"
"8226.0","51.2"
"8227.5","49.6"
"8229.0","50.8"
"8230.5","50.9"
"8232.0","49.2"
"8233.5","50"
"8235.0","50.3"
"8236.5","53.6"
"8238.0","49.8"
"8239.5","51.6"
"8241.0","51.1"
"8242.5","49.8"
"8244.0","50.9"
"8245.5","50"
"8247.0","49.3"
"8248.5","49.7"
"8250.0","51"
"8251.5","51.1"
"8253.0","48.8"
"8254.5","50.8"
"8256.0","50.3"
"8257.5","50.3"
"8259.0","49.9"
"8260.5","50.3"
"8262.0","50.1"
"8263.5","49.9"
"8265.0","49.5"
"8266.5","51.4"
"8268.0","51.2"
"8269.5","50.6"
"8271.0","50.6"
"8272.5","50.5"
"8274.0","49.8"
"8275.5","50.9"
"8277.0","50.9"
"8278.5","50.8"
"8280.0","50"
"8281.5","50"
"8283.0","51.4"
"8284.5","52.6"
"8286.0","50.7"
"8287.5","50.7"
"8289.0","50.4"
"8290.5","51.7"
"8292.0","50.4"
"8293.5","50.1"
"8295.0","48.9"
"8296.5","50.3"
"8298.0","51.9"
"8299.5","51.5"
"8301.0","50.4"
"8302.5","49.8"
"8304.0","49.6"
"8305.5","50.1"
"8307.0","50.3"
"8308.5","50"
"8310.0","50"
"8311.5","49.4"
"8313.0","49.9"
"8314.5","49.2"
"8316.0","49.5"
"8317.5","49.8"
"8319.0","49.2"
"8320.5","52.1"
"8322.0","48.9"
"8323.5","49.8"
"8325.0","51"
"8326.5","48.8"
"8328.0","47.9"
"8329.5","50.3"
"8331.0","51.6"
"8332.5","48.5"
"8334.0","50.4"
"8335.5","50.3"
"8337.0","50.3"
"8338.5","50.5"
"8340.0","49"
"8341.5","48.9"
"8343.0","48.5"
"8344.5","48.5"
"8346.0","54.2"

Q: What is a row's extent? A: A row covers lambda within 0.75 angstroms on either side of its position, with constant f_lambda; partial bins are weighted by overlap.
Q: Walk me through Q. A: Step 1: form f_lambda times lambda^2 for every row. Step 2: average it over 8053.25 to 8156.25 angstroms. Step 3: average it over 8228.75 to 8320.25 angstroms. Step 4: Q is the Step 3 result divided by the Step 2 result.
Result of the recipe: 1.02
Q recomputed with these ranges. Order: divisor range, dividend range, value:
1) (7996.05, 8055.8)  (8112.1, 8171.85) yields 1.02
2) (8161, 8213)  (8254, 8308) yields 1.02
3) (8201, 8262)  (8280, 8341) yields 1.02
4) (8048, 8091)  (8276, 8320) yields 1.03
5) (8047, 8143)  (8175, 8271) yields 1.01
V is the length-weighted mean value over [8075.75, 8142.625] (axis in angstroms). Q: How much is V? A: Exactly 51.6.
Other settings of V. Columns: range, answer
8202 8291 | 50.3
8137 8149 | 51.1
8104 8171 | 51.4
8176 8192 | 50.6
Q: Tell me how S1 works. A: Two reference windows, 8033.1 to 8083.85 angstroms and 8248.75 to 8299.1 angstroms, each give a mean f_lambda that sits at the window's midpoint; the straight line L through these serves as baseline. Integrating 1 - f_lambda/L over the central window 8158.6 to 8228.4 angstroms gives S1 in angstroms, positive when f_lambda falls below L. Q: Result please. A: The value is 0.7 angstroms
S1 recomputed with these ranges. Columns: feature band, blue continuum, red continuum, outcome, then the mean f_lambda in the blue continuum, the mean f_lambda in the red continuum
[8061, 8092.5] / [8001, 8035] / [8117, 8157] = 0.0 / 52.4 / 51.3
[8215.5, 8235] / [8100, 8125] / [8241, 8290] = 0.4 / 51.9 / 50.5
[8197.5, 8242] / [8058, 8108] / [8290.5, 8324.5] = 0.4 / 51.7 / 50.1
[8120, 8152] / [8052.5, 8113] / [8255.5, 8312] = 0.1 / 51.8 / 50.5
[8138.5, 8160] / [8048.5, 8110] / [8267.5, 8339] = 0.0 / 51.8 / 50.3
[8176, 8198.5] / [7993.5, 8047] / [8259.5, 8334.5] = 0.2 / 51.9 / 50.3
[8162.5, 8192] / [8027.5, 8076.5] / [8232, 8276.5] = 0.1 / 51.7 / 50.4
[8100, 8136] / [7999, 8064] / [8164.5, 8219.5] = -0.4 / 51.9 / 50.6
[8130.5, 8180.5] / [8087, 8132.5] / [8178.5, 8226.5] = -0.3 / 51.7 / 50.1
